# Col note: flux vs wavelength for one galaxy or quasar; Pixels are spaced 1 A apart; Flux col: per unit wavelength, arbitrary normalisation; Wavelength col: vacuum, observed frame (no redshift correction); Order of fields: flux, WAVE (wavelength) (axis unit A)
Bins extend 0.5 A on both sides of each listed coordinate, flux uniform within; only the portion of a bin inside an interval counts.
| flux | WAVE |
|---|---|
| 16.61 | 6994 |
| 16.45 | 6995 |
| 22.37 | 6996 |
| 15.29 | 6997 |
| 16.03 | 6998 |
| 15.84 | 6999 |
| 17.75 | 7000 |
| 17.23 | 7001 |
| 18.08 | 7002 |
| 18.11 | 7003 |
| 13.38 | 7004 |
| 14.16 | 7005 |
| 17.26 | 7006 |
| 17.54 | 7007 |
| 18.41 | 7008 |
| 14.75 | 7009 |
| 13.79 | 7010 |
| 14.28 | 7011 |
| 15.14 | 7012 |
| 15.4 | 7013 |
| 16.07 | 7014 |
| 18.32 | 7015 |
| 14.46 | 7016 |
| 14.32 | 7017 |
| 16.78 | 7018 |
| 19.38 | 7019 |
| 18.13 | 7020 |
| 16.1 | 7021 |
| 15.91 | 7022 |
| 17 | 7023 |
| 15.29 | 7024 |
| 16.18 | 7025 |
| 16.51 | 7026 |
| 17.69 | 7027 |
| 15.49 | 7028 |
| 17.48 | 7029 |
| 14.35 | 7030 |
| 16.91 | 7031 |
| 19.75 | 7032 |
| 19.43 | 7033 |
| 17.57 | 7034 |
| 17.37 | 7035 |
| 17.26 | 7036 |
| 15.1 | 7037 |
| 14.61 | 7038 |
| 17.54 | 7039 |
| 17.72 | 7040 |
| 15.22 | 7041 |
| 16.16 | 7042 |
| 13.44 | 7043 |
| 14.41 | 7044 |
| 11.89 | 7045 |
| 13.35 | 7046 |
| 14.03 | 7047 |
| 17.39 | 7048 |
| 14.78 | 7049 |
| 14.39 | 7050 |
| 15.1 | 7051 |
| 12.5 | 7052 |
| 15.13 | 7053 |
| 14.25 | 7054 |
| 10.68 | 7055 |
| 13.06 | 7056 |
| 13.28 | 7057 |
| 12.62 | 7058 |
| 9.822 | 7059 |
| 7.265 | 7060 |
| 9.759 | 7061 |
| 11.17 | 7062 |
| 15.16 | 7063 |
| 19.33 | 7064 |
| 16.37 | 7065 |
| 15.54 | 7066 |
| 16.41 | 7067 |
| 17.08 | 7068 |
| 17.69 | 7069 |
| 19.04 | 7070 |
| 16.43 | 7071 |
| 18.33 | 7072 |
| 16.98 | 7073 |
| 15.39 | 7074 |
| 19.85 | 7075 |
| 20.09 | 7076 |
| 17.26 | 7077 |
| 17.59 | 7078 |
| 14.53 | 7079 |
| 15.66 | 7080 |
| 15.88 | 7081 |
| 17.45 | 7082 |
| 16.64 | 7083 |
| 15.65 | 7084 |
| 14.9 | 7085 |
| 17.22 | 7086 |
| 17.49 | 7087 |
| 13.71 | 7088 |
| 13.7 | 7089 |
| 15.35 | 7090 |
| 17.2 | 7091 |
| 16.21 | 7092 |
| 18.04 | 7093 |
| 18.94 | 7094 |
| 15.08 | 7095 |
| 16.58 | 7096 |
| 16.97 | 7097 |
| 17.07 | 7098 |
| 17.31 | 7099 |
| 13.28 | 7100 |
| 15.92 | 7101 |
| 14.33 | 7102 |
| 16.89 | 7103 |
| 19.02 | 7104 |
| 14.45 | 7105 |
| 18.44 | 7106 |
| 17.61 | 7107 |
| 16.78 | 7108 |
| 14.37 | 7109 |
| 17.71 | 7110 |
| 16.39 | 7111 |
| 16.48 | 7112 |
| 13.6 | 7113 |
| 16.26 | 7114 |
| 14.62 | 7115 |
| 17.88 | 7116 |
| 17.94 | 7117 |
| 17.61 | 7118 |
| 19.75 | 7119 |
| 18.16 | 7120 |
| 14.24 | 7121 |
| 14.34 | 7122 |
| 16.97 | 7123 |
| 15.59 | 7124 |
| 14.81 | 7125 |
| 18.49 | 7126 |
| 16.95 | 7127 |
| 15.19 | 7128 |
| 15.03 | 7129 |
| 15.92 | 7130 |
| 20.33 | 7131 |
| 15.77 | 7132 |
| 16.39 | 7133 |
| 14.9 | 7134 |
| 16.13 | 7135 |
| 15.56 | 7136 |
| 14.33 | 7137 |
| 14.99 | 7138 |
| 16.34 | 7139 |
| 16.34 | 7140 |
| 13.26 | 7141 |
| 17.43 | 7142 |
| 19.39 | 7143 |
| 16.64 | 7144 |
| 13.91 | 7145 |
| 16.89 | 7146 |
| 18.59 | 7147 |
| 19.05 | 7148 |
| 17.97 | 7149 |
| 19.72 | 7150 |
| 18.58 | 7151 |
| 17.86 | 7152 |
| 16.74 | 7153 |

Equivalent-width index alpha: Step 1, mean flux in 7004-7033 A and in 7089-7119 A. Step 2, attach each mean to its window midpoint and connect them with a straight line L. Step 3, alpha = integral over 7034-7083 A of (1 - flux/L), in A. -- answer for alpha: 3.4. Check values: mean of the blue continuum 16.3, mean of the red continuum 16.5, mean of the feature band 15.3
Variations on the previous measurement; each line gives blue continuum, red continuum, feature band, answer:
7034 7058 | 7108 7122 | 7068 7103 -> -1.95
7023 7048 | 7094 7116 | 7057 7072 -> 1.41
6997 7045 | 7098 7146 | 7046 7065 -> 3.38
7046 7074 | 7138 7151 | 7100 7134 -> -0.31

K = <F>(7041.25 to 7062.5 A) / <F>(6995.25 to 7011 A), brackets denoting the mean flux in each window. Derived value 0.8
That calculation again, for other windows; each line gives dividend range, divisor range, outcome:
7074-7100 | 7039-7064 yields 1.21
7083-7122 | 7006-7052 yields 1.02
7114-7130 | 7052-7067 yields 1.25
